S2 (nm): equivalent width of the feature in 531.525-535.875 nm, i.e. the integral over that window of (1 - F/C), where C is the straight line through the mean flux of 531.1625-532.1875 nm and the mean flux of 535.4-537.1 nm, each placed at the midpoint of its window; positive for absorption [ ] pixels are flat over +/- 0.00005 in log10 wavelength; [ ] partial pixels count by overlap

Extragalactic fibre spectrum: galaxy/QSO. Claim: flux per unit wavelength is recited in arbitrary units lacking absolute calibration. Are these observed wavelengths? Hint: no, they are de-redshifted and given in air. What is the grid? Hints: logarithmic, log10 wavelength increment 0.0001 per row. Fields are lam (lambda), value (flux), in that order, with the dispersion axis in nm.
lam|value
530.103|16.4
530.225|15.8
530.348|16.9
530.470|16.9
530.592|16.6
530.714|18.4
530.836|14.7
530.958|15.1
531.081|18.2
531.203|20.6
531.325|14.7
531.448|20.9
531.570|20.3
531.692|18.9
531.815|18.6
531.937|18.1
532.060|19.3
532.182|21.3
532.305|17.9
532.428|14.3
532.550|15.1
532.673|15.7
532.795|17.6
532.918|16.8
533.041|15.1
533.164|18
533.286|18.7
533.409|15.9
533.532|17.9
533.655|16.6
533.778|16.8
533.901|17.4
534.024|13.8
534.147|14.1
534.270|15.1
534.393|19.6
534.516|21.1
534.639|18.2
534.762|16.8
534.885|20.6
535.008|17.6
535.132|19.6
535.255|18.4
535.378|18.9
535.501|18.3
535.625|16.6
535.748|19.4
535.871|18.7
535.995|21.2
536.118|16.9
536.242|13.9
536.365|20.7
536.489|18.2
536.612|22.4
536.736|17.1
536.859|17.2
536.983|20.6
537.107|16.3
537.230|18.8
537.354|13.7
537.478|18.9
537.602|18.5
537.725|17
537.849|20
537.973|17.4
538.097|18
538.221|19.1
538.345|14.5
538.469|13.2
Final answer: 0.26 nm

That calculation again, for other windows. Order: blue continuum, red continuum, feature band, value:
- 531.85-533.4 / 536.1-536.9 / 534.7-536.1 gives -0.06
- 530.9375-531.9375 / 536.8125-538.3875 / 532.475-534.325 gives 0.20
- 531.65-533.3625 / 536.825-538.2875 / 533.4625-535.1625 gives 0.02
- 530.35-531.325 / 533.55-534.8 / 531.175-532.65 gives -0.10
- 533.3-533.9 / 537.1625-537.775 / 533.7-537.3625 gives -0.17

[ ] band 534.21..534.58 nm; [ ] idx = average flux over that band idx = 18.6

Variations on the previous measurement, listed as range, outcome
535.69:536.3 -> 18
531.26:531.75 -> 18.7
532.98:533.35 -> 17.3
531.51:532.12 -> 19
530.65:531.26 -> 17.4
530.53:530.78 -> 17.5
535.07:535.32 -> 19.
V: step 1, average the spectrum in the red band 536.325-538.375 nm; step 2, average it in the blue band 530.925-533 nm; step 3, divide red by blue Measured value 1.02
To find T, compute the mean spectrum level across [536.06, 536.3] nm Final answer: 15.4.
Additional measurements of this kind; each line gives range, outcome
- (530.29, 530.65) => 16.8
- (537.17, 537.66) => 17.4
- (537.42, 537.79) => 18.2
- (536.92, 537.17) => 18.4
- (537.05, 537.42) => 16.3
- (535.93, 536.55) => 18.2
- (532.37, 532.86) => 15.7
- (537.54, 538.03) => 18.2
